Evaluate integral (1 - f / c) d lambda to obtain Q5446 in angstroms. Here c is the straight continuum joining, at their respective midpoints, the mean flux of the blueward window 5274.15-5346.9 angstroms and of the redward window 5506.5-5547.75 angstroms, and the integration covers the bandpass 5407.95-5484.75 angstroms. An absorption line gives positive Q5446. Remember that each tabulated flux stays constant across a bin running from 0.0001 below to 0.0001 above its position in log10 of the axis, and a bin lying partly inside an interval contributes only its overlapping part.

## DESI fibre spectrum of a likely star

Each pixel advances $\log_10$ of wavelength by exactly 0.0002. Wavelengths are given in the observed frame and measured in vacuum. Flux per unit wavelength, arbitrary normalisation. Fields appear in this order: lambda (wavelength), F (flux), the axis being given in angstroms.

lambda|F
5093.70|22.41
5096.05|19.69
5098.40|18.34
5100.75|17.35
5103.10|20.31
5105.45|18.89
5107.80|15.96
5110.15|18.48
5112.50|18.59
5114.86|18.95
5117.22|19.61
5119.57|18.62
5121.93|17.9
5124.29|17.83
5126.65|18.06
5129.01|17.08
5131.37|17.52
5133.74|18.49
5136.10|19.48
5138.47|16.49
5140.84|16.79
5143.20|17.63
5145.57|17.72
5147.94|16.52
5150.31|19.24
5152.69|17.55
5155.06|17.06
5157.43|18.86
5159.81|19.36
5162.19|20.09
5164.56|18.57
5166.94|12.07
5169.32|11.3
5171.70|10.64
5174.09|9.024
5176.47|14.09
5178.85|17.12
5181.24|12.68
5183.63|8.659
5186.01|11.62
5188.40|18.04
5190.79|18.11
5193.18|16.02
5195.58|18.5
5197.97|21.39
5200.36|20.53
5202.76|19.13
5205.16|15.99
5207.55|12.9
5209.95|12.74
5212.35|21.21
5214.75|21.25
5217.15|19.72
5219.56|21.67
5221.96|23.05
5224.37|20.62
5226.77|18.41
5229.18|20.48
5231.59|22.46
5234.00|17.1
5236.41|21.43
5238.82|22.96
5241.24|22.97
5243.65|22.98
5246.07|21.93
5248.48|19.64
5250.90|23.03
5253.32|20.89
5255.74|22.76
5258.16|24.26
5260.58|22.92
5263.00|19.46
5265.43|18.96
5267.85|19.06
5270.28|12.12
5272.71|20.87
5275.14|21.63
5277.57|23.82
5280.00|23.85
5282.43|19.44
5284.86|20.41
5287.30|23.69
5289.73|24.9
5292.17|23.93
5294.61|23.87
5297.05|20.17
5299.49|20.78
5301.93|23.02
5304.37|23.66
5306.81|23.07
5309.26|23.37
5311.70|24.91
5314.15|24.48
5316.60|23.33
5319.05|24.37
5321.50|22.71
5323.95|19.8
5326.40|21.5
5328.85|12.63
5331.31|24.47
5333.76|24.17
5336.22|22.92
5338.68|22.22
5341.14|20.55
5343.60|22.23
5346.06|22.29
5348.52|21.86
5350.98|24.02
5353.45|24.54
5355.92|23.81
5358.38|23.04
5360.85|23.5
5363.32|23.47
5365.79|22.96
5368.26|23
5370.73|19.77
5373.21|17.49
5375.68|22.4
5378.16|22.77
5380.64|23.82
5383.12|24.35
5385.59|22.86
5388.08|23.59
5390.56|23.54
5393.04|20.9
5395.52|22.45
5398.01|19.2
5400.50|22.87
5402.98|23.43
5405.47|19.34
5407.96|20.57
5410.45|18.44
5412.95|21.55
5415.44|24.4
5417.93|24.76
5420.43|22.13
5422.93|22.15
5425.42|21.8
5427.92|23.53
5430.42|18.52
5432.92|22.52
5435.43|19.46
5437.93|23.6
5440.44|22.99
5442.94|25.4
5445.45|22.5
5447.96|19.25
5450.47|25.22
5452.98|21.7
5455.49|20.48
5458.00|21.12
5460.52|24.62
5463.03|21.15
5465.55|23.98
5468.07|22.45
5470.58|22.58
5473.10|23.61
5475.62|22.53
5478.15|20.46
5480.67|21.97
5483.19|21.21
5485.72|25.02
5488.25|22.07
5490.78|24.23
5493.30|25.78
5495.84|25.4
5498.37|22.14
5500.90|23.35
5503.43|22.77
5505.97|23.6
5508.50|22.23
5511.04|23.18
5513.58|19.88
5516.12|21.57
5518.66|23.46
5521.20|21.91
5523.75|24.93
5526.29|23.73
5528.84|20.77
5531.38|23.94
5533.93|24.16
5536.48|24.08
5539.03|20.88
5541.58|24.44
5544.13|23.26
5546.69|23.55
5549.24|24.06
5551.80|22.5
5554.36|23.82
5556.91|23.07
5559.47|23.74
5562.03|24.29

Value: 1.76 angstroms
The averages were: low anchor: 22.4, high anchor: 22.9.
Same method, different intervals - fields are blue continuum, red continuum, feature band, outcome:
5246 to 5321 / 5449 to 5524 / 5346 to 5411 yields 0.3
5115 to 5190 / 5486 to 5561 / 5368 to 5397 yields -2.2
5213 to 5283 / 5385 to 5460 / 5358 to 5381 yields -0.4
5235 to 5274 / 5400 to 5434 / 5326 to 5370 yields -1.9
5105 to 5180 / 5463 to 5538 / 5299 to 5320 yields -4.0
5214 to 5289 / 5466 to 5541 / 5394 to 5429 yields 0.6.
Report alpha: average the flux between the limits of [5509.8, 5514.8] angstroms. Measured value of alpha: 21.5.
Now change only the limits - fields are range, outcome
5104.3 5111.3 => 17.8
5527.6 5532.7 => 22.4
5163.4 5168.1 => 15.3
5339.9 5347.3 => 21.7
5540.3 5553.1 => 23.6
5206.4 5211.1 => 12.8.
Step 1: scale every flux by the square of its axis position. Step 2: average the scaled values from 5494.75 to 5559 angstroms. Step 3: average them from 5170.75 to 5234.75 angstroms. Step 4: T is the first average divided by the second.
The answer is 1.51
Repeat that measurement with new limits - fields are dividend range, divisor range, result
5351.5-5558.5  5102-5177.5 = 1.49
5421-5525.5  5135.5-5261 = 1.37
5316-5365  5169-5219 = 1.49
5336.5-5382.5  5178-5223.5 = 1.37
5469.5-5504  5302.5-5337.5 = 1.09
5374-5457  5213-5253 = 1.12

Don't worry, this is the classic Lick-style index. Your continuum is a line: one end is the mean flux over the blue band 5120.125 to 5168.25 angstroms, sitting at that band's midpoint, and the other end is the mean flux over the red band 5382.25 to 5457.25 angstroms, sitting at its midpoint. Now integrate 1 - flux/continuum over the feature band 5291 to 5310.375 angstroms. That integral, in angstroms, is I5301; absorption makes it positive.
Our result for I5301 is -2.4 angstroms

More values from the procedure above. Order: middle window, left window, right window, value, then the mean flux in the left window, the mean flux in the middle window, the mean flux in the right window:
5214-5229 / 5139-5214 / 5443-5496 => -3.1 angstroms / 16.2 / 20.7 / 22.7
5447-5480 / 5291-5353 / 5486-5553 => 1.0 angstroms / 22.4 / 22.3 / 23.2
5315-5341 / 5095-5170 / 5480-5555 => -1.6 angstroms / 17.9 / 21.8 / 23.1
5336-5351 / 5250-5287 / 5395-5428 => -0.5 angstroms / 20.9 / 22.1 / 21.8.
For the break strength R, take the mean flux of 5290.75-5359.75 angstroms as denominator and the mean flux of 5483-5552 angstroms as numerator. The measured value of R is 1.03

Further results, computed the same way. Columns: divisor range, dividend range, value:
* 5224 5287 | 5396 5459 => 1.04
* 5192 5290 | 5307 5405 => 1.10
